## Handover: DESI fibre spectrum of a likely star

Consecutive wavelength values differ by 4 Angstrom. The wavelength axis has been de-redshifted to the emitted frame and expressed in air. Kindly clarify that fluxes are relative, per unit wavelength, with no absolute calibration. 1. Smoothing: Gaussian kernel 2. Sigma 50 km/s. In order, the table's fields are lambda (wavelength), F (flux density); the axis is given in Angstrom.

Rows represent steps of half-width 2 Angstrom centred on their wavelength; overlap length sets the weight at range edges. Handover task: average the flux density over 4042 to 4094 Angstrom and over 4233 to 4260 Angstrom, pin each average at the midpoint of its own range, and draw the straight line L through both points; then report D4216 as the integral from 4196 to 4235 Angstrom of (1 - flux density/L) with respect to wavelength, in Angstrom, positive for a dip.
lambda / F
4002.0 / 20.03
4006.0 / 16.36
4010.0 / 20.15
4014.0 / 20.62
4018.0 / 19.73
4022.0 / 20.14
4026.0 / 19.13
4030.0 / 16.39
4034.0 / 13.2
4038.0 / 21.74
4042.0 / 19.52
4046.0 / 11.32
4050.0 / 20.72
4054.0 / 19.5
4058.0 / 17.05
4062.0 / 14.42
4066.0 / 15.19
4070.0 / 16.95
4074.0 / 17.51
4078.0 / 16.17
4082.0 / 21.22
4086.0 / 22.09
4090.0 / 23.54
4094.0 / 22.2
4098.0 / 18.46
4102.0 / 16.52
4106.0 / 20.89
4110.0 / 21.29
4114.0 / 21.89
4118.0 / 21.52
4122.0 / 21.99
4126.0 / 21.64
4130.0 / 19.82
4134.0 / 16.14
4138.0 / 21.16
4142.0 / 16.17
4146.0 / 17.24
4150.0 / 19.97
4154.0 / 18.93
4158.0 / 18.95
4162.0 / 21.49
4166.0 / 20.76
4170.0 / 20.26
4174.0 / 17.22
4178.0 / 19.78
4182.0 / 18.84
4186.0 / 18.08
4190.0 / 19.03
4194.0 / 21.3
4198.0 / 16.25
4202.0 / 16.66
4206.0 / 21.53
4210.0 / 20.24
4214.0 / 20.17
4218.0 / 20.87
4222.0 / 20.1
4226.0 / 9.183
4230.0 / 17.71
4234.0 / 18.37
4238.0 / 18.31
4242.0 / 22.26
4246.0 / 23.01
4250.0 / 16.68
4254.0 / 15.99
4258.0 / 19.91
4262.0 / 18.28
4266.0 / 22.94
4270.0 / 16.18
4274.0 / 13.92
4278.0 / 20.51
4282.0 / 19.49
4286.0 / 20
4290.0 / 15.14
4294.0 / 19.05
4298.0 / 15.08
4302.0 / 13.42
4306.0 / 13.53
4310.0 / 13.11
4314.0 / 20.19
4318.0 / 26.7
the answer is 2.0 Angstrom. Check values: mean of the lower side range 18.2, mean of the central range 18.1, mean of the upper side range 19.2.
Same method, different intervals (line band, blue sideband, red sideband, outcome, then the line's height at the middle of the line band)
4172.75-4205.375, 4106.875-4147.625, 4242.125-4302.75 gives 1.1 Angstrom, 19.2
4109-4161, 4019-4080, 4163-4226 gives -3.9 Angstrom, 18.4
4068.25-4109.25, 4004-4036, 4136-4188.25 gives -2.1 Angstrom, 18.7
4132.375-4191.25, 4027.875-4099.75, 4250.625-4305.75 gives -3.5 Angstrom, 17.9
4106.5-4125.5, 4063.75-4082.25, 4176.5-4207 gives -4.2 Angstrom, 17.7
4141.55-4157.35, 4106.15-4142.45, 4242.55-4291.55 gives 1.4 Angstrom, 20.1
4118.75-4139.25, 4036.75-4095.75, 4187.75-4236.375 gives -1.9 Angstrom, 18.5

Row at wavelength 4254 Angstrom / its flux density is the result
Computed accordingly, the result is 15.99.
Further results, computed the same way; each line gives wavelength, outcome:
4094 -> 22.2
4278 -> 20.51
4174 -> 17.22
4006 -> 16.36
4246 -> 23.01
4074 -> 17.51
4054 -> 19.5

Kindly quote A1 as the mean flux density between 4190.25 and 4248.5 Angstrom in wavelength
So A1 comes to 19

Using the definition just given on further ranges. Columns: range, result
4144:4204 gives 19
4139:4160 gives 18.4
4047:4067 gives 17.2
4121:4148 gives 19.1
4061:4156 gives 19.3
